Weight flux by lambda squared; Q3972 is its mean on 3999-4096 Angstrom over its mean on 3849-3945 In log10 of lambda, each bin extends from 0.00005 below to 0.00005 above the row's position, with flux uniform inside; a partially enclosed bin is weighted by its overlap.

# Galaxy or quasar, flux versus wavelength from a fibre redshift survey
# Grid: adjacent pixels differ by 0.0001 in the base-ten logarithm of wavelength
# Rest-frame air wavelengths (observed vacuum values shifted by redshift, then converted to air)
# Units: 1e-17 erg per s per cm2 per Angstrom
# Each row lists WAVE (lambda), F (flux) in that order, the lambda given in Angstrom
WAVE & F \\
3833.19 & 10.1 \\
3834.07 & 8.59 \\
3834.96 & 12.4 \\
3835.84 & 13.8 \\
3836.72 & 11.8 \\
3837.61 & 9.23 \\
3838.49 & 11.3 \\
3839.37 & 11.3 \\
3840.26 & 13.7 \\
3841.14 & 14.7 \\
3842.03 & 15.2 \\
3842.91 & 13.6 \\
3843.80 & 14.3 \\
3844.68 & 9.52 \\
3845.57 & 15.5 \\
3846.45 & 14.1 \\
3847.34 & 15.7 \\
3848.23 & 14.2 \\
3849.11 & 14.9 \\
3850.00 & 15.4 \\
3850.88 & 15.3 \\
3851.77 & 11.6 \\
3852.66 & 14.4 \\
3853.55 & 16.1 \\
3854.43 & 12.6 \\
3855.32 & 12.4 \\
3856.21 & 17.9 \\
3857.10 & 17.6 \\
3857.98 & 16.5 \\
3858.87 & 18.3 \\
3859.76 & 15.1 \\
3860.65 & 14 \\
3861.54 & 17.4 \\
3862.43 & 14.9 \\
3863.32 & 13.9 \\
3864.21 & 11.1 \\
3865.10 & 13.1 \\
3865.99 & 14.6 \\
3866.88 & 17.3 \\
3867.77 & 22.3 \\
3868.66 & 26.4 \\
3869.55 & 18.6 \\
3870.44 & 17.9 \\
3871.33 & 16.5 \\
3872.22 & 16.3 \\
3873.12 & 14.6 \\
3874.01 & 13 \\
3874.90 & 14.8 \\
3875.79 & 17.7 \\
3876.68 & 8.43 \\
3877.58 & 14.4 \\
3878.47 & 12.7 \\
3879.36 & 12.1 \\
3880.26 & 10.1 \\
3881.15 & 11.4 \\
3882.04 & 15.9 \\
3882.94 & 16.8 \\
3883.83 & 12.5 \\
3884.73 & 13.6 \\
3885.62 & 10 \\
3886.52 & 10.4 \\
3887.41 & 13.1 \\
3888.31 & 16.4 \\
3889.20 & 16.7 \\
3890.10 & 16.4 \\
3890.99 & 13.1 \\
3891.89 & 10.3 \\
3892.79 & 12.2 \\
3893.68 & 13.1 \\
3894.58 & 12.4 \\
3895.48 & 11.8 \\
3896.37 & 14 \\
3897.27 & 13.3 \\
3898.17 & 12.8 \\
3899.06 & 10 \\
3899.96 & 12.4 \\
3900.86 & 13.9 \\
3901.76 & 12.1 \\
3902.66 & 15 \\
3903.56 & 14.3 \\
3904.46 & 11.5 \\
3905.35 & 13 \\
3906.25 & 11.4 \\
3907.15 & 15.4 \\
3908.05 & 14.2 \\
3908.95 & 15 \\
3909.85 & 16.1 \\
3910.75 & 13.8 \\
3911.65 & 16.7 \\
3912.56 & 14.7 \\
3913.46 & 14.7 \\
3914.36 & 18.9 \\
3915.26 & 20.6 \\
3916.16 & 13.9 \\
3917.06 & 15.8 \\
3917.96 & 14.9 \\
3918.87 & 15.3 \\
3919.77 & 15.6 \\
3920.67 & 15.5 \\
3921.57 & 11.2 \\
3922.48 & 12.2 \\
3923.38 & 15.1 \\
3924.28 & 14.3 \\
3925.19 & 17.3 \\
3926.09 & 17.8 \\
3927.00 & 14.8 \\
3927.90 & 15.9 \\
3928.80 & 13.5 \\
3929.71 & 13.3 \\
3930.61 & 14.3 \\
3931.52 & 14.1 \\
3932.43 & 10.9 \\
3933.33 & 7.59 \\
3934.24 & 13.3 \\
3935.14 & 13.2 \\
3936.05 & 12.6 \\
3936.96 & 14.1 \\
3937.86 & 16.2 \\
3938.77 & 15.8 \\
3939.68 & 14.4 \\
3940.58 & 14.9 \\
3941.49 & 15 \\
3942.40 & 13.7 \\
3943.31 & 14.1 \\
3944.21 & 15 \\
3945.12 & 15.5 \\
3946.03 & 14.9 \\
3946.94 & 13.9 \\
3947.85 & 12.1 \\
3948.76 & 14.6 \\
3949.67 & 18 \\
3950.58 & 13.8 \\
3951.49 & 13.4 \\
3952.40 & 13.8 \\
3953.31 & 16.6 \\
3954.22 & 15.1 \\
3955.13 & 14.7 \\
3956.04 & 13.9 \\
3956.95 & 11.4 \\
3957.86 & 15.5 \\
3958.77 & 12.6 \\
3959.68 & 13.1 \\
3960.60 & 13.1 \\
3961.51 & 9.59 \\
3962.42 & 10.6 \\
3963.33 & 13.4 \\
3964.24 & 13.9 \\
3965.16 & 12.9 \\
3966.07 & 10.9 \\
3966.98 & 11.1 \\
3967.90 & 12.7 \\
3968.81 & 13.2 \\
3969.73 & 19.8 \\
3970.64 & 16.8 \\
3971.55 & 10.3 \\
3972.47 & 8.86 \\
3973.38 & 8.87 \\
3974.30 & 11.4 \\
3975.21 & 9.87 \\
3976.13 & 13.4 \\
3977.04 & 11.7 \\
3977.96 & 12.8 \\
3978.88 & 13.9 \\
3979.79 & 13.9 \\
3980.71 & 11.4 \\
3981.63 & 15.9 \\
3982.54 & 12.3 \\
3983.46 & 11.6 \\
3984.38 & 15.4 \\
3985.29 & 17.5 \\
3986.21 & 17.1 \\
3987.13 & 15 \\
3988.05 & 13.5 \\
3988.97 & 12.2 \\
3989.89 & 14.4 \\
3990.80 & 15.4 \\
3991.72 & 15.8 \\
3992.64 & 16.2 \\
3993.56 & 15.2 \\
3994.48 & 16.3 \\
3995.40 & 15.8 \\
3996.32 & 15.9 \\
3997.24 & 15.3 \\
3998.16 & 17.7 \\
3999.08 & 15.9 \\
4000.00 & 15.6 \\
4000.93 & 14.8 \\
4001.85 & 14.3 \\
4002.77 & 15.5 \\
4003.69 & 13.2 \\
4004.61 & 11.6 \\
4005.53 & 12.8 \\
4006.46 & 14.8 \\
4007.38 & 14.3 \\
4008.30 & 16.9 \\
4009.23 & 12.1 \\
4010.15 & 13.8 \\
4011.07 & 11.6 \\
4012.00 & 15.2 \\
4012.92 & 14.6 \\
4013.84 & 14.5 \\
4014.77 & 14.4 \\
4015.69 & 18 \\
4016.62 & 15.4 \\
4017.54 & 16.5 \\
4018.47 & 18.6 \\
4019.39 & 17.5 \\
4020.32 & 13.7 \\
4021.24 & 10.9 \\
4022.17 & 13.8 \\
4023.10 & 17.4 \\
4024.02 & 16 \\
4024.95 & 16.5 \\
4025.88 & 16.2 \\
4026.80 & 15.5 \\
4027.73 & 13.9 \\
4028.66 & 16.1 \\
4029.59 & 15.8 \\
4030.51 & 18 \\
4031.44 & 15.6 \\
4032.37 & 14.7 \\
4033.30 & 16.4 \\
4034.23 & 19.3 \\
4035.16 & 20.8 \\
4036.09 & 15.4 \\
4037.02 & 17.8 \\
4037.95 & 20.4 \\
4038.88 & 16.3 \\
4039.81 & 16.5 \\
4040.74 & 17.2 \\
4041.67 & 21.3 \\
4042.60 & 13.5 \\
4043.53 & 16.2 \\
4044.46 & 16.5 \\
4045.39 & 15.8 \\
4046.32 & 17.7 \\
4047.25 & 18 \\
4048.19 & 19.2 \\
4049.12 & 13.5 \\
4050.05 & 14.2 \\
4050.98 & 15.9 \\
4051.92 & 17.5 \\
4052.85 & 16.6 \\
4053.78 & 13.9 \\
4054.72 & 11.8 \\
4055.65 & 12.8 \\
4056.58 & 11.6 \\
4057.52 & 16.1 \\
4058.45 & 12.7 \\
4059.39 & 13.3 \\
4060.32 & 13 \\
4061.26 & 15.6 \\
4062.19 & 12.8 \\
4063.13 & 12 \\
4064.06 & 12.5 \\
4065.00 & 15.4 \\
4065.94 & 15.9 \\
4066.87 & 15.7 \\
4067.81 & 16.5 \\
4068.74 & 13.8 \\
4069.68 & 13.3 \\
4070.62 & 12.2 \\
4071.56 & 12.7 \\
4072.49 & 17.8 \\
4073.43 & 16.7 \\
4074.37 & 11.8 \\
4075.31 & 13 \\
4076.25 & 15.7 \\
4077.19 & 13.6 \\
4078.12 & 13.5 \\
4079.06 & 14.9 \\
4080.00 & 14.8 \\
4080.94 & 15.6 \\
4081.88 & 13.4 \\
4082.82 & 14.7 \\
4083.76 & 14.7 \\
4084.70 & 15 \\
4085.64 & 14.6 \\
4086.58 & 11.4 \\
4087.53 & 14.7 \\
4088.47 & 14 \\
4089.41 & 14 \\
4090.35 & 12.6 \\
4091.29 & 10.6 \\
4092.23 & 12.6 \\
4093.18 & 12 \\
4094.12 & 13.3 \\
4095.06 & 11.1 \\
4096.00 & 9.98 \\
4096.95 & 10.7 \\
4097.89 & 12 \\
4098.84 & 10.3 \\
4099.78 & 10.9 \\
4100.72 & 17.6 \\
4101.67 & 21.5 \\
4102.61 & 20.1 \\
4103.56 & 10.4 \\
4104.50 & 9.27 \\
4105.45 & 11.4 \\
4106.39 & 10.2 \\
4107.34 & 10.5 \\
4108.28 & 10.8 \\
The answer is 1.1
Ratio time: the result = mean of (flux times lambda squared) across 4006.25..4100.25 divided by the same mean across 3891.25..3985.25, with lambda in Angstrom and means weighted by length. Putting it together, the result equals 1.14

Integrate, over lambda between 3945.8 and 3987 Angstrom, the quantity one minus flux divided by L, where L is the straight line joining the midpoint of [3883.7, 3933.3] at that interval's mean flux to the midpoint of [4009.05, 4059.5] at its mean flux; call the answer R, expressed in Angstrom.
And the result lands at 4.0 Angstrom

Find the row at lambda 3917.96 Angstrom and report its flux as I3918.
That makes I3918 14.9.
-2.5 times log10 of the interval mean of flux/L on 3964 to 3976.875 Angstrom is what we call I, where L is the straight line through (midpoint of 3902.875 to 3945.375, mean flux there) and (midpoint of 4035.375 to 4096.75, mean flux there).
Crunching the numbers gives 0.17 mag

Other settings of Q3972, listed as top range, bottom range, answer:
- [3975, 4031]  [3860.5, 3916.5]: 1.09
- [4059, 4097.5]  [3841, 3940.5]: 1.04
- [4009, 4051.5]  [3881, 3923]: 1.23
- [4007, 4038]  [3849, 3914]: 1.18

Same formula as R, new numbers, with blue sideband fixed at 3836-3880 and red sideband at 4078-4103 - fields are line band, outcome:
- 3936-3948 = -0.2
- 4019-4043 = -4.2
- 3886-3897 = 1.0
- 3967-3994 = 1.1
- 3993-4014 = -0.9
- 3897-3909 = 1.2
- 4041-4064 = -1.9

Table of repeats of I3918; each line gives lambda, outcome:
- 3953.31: 16.6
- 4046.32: 17.7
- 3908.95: 15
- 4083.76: 14.7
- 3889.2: 16.7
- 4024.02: 16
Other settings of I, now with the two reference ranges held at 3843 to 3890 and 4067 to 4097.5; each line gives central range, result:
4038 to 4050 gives -0.214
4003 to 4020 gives -0.057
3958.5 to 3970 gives 0.125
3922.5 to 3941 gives 0.025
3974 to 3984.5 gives 0.117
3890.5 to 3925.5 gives 0.041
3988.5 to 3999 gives -0.102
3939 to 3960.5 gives 0.001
